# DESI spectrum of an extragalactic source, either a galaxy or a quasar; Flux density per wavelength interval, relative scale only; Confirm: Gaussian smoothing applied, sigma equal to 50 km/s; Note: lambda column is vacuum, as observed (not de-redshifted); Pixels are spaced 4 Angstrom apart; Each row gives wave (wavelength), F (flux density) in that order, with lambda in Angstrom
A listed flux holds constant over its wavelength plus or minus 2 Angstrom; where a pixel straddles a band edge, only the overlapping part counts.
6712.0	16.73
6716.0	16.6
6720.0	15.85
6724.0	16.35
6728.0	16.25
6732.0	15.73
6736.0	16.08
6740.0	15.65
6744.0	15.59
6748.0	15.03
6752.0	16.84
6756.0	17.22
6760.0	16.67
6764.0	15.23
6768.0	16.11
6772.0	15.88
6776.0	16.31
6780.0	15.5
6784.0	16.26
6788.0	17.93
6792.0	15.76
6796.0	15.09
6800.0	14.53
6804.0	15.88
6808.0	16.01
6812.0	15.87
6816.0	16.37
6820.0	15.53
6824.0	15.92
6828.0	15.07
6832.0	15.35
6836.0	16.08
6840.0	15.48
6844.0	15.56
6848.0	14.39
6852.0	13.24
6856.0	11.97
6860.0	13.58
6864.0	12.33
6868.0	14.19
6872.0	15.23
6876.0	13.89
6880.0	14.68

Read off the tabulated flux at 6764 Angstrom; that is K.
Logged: 15.23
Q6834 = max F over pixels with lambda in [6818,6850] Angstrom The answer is 16.08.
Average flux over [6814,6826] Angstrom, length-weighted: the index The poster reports 15.9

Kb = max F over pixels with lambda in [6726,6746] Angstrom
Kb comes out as 16.25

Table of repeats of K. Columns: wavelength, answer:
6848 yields 14.39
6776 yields 16.31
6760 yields 16.67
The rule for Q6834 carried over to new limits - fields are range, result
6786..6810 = 17.93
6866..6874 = 15.23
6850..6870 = 14.19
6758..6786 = 16.67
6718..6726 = 16.35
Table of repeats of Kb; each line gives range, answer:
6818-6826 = 15.92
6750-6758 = 17.22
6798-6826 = 16.37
